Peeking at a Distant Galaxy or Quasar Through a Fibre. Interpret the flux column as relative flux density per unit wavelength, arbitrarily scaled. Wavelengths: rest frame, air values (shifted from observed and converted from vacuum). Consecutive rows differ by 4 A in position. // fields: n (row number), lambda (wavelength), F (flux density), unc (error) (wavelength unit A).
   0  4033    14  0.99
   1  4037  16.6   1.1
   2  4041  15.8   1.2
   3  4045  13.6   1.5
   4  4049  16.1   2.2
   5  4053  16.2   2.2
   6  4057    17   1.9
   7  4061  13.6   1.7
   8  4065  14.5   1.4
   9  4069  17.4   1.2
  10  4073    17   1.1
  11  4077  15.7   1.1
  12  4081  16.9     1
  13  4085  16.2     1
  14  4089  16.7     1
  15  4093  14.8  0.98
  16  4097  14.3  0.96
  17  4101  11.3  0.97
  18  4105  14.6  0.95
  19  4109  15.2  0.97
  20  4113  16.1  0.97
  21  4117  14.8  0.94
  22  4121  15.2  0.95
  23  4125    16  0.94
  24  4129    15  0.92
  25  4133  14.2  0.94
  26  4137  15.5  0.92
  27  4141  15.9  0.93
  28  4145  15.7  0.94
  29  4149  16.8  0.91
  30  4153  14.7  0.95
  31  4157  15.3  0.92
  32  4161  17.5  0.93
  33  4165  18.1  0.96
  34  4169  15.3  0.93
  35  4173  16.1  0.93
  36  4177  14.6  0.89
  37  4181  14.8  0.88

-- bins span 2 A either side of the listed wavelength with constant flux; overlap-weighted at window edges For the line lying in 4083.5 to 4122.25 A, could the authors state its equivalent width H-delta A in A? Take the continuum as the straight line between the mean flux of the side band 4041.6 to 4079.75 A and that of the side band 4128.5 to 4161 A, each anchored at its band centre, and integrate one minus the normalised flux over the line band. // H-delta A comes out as 1.8 A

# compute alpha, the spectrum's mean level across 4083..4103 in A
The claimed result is 14.7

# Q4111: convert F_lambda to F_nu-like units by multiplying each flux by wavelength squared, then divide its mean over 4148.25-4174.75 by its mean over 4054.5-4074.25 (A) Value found 1.07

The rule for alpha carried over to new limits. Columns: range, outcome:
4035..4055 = 15.7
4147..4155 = 15.8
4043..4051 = 14.9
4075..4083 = 16.3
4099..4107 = 12.9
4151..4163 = 15.8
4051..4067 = 15.3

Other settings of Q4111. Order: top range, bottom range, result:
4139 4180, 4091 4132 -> 1.11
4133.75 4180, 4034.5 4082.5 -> 1.05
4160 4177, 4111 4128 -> 1.09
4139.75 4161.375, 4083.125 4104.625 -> 1.11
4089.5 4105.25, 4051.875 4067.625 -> 0.92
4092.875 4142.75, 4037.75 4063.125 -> 0.99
